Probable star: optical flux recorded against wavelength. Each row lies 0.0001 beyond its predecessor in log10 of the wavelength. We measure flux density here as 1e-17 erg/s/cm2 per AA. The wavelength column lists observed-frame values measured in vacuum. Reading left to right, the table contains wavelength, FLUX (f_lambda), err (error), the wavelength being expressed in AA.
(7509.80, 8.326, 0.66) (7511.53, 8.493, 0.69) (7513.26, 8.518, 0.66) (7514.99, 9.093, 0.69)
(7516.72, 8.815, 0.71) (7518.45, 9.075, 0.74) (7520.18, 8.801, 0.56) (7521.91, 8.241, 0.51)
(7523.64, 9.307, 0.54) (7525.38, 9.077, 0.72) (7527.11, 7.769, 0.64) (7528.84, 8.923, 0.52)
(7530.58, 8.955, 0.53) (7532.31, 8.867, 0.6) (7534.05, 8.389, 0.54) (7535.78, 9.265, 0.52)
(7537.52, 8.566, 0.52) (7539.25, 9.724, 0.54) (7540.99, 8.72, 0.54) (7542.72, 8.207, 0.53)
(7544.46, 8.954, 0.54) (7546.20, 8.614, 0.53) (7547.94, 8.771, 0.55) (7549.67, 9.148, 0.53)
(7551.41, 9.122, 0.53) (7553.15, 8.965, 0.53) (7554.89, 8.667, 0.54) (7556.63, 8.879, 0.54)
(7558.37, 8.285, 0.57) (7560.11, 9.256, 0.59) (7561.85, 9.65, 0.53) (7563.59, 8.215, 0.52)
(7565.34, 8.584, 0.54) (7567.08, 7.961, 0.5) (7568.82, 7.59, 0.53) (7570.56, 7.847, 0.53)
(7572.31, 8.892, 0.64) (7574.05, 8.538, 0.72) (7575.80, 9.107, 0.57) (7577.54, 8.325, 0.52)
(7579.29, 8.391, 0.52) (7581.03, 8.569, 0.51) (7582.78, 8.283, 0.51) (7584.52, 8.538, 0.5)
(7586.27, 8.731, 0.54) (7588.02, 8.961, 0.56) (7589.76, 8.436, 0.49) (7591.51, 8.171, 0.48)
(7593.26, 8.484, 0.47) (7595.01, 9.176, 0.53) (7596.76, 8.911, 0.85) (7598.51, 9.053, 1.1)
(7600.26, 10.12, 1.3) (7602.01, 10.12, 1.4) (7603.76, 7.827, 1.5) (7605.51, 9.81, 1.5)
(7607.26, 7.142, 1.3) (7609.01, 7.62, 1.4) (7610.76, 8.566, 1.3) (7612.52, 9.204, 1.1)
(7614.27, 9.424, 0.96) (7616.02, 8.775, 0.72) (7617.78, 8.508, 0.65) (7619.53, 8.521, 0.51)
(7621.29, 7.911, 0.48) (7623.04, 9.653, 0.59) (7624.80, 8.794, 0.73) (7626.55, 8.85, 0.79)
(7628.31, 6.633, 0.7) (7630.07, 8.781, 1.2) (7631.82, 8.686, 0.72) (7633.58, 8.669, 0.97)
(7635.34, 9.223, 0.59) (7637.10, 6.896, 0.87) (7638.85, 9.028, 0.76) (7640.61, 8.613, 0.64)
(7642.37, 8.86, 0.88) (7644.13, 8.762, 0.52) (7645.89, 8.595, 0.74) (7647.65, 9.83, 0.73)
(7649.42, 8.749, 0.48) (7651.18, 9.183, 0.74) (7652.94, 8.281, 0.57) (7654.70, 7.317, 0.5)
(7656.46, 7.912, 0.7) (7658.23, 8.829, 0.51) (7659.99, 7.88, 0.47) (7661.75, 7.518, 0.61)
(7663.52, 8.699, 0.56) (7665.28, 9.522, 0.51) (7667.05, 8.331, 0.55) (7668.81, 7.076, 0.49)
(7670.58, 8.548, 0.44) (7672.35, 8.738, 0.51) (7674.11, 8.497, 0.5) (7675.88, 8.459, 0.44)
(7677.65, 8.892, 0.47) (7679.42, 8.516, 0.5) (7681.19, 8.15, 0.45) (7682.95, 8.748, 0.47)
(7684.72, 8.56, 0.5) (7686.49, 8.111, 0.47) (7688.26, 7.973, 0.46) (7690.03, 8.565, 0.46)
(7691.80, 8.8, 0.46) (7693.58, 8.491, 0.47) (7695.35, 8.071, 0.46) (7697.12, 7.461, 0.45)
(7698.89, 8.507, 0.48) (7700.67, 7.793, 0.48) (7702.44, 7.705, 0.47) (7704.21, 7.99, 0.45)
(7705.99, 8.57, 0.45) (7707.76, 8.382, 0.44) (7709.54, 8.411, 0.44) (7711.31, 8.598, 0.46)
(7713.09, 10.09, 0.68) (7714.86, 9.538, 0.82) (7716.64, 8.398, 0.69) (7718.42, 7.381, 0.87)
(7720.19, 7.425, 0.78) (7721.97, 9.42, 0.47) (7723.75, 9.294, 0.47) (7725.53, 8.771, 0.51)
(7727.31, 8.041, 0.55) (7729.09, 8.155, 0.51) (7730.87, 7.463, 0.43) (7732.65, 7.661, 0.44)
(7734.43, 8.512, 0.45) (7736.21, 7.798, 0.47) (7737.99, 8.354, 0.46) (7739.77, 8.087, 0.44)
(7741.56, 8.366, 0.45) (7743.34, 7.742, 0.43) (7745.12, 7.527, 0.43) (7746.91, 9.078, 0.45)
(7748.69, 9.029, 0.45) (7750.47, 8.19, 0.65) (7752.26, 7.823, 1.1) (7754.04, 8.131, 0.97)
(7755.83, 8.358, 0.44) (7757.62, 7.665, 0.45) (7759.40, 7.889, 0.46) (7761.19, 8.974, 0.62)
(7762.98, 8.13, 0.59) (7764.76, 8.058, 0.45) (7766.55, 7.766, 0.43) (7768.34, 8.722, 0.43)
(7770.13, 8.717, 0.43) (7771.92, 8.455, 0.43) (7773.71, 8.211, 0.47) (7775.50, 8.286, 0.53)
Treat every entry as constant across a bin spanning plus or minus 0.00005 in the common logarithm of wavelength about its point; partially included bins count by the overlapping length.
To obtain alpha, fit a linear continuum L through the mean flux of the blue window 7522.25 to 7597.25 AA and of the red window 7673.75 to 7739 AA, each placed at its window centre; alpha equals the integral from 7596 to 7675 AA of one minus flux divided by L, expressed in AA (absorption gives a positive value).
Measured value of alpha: -0.6 AA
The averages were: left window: 8.69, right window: 8.36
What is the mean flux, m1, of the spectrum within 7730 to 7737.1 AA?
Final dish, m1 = 7.86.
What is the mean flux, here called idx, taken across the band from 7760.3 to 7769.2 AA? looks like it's 8.33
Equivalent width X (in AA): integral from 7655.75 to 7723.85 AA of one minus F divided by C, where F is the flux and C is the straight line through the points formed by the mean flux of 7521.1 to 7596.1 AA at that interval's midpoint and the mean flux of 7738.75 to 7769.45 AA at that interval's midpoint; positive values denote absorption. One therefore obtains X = -0.3 AA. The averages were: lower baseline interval 8.68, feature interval 8.4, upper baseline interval 8.21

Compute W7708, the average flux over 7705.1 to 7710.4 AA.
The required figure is 8.45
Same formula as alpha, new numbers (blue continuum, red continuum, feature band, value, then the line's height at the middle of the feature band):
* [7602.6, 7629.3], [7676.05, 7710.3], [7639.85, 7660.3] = -0.4 AA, 8.41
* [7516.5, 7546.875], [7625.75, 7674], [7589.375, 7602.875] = -0.7 AA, 8.6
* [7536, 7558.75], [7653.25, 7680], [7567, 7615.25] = 0.0 AA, 8.65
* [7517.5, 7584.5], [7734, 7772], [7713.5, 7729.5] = -0.5 AA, 8.31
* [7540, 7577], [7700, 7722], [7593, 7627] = -1.0 AA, 8.58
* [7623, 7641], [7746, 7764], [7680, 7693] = 0.0 AA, 8.41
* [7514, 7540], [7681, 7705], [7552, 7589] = 0.4 AA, 8.69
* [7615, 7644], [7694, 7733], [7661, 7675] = 0.1 AA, 8.44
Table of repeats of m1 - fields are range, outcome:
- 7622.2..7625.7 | 9.22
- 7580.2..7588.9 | 8.62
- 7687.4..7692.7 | 8.44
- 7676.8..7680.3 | 8.7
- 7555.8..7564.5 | 8.85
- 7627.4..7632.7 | 8.04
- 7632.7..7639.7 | 8.46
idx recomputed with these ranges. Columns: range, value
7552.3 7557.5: 8.84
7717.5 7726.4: 8.46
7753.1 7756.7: 8.24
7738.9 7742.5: 8.21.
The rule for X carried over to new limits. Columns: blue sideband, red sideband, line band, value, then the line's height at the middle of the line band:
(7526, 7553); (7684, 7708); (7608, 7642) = -0.26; 8.48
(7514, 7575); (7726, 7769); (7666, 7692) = -0.15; 8.35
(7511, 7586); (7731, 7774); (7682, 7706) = 0.35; 8.35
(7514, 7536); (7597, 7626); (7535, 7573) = 0.38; 8.81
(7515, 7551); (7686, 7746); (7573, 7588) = 0.16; 8.68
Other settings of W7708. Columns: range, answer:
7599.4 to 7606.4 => 9.47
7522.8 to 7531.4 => 8.8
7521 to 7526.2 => 8.87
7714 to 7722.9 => 8.43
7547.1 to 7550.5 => 8.98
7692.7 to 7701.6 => 8.06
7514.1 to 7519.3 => 8.99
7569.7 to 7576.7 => 8.59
